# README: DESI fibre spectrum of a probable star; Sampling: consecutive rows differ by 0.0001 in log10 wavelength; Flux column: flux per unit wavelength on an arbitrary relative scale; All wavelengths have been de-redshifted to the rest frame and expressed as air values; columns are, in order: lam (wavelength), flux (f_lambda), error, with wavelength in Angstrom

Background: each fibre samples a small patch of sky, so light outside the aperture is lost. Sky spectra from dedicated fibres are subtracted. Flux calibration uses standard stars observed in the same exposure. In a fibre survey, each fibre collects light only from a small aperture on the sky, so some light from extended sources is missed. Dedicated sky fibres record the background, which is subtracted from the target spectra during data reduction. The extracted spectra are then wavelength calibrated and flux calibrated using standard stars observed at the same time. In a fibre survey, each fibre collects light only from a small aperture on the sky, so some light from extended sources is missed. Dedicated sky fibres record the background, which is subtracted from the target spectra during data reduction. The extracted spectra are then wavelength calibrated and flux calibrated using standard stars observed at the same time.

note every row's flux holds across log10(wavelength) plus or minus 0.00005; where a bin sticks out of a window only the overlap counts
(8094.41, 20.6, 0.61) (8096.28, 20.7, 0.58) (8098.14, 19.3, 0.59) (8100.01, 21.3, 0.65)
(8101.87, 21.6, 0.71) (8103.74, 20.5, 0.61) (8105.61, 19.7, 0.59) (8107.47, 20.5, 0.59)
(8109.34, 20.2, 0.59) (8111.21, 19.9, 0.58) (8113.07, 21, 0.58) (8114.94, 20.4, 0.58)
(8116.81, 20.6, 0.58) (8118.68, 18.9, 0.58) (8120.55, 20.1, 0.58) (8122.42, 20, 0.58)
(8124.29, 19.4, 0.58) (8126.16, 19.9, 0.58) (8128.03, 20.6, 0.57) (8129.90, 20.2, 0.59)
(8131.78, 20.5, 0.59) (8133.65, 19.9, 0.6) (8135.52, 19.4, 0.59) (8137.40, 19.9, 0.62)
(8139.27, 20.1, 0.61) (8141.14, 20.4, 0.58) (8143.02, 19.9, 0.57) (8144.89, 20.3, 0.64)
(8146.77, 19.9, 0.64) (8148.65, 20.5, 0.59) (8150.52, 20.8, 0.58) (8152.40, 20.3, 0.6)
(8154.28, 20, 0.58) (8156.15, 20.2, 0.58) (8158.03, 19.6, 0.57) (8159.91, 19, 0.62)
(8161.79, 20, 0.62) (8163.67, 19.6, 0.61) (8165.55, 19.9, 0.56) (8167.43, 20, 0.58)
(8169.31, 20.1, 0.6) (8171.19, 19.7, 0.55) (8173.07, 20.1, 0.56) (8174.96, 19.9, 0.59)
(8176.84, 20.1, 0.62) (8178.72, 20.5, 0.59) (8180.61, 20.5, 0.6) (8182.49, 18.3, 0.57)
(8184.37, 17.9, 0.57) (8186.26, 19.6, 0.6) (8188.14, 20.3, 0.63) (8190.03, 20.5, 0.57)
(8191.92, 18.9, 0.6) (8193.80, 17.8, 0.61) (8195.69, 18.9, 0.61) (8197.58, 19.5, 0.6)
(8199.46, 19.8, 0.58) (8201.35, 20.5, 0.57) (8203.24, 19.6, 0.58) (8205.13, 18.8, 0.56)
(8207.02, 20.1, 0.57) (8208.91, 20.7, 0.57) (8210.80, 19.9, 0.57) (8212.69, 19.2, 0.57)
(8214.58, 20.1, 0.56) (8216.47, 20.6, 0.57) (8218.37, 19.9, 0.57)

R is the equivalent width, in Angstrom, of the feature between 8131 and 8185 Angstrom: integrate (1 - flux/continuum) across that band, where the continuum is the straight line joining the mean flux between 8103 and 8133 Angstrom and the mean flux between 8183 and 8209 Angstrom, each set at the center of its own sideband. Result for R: -0.4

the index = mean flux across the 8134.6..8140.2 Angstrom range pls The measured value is 19.8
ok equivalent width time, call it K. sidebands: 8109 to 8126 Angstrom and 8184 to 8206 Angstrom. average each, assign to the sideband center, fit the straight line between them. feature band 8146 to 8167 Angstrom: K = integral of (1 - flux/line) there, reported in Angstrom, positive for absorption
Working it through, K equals -0.3 Angstrom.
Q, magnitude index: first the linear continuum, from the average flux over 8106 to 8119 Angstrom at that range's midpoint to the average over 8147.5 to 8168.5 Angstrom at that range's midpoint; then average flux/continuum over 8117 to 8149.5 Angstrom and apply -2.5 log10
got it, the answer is 0.01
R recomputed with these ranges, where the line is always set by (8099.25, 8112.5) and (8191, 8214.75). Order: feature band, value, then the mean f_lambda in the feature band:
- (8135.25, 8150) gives 0.0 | 20.1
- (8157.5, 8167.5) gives 0.1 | 19.7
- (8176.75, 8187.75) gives 0.1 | 19.5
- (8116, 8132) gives 0.3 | 20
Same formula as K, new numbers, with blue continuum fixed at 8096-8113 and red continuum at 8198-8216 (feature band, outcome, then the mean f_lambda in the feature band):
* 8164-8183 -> 0.1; 19.9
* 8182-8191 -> 0.3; 19.4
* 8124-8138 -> 0.2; 20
